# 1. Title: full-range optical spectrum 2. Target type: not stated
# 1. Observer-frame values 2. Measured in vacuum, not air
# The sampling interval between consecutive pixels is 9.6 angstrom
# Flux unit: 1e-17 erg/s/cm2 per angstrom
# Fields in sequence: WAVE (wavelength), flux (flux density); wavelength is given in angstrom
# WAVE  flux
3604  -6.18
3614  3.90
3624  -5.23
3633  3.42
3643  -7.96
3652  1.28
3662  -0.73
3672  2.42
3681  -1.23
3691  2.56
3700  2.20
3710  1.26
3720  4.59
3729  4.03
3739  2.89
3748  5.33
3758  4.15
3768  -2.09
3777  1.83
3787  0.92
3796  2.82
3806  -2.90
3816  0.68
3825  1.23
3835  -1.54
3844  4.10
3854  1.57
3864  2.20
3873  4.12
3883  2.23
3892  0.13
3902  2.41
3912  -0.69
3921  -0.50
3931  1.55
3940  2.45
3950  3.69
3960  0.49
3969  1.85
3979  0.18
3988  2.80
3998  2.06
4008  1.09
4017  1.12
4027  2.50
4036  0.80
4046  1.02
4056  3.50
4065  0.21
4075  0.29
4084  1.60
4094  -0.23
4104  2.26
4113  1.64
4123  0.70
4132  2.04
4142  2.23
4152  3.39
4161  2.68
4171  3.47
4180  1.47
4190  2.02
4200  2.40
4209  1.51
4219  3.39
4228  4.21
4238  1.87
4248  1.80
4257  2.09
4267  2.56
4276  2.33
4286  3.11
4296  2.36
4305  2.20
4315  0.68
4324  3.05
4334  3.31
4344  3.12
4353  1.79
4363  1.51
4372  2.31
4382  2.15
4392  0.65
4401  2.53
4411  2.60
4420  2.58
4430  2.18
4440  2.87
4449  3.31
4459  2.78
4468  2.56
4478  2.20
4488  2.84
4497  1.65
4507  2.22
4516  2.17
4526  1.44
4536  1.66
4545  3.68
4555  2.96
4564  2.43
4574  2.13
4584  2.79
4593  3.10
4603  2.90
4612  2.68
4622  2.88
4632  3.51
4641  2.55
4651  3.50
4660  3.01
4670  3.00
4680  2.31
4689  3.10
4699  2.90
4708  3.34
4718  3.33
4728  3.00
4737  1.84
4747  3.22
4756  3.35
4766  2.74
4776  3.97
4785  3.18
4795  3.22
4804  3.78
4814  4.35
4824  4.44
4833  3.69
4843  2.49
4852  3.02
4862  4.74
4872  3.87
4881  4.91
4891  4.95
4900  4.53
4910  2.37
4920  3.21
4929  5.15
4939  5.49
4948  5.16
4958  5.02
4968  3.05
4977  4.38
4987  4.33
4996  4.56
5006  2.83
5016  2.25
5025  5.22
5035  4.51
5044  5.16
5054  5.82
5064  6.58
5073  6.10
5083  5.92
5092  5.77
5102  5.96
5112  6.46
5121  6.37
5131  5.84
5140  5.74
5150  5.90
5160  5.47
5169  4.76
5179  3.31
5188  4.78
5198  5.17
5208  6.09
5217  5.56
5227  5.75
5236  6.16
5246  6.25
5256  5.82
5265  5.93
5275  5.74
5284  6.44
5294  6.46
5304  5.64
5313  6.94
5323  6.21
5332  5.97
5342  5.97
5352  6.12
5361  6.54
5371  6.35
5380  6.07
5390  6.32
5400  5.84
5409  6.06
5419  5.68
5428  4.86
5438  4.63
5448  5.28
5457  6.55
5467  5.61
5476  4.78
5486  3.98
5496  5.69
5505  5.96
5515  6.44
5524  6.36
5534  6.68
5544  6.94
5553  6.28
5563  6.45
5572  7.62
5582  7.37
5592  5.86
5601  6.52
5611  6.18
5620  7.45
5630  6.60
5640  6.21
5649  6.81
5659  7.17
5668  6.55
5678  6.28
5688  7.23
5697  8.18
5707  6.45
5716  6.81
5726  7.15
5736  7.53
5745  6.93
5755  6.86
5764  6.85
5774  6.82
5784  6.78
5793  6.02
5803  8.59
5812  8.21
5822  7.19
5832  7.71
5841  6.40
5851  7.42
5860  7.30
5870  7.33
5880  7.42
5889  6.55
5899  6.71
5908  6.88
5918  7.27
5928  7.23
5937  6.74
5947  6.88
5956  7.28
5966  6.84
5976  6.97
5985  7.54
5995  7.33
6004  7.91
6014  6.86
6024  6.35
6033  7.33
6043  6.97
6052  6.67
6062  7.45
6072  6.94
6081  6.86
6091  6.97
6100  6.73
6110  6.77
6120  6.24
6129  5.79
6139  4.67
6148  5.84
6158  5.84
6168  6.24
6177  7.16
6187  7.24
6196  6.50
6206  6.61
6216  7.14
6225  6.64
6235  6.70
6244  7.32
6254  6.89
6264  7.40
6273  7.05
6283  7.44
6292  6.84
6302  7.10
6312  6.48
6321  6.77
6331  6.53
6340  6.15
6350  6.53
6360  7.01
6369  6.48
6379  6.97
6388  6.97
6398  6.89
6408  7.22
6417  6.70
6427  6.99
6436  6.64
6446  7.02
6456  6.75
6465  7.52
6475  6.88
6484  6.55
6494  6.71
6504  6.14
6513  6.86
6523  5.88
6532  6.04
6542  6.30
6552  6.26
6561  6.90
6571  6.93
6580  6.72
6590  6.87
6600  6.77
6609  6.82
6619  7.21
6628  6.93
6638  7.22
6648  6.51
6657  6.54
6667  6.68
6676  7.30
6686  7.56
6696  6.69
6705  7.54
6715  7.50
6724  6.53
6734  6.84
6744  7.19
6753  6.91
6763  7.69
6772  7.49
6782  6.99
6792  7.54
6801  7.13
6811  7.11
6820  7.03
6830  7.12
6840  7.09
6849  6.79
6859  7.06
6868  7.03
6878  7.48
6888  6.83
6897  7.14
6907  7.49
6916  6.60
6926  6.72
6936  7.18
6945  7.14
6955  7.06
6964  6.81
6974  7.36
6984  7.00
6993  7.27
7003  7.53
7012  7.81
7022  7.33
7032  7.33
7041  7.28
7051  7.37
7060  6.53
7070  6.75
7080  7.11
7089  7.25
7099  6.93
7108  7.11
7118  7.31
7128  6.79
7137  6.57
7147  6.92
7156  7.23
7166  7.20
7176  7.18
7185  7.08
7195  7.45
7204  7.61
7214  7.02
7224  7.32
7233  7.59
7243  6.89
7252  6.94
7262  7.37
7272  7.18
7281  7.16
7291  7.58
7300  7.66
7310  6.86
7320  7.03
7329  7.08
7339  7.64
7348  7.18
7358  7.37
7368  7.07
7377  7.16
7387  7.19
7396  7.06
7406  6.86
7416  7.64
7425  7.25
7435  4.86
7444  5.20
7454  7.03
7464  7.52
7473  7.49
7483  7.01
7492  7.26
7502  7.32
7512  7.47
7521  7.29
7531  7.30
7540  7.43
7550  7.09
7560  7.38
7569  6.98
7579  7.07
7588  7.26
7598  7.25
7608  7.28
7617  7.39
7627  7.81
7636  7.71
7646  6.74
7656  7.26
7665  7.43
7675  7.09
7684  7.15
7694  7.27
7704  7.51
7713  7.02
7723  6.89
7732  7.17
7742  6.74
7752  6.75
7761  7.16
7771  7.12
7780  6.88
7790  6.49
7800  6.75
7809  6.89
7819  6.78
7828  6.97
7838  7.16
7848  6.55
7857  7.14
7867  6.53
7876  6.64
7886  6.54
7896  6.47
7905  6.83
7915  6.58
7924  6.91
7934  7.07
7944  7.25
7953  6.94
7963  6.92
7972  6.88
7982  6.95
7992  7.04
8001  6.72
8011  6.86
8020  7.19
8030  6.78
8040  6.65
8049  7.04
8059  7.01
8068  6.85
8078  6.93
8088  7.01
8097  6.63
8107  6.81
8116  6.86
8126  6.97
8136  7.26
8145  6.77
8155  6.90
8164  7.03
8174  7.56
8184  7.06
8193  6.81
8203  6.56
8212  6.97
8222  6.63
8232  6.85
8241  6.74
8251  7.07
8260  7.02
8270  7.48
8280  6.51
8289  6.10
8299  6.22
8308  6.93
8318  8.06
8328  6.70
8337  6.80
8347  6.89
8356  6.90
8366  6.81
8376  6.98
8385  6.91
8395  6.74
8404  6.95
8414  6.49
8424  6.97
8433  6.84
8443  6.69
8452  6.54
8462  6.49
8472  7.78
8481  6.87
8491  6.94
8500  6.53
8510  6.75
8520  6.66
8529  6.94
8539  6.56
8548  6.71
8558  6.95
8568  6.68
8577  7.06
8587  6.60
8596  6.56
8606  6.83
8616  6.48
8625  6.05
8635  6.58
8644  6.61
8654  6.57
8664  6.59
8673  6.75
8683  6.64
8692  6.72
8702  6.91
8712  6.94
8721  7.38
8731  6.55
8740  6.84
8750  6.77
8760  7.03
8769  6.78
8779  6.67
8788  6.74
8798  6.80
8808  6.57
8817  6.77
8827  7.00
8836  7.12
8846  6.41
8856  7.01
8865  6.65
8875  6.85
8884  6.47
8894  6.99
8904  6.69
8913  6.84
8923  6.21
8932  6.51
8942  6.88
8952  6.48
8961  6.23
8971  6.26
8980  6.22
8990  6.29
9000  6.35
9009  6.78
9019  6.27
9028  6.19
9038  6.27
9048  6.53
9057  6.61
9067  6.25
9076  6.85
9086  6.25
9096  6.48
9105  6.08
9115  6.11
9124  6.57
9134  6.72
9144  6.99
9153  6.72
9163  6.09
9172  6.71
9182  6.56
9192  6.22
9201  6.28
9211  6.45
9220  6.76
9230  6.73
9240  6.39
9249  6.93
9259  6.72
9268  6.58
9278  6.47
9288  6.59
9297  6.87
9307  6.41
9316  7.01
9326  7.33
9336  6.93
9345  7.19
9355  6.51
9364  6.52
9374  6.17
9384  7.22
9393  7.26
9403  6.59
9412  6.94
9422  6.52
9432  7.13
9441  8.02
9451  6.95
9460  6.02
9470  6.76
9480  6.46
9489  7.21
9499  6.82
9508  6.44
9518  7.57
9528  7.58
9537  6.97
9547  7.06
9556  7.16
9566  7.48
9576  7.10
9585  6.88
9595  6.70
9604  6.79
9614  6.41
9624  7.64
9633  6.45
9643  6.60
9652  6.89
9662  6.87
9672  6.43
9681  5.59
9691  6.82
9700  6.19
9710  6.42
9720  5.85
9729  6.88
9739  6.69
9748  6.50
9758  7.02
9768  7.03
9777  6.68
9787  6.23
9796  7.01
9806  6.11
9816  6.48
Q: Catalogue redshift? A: 0.26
